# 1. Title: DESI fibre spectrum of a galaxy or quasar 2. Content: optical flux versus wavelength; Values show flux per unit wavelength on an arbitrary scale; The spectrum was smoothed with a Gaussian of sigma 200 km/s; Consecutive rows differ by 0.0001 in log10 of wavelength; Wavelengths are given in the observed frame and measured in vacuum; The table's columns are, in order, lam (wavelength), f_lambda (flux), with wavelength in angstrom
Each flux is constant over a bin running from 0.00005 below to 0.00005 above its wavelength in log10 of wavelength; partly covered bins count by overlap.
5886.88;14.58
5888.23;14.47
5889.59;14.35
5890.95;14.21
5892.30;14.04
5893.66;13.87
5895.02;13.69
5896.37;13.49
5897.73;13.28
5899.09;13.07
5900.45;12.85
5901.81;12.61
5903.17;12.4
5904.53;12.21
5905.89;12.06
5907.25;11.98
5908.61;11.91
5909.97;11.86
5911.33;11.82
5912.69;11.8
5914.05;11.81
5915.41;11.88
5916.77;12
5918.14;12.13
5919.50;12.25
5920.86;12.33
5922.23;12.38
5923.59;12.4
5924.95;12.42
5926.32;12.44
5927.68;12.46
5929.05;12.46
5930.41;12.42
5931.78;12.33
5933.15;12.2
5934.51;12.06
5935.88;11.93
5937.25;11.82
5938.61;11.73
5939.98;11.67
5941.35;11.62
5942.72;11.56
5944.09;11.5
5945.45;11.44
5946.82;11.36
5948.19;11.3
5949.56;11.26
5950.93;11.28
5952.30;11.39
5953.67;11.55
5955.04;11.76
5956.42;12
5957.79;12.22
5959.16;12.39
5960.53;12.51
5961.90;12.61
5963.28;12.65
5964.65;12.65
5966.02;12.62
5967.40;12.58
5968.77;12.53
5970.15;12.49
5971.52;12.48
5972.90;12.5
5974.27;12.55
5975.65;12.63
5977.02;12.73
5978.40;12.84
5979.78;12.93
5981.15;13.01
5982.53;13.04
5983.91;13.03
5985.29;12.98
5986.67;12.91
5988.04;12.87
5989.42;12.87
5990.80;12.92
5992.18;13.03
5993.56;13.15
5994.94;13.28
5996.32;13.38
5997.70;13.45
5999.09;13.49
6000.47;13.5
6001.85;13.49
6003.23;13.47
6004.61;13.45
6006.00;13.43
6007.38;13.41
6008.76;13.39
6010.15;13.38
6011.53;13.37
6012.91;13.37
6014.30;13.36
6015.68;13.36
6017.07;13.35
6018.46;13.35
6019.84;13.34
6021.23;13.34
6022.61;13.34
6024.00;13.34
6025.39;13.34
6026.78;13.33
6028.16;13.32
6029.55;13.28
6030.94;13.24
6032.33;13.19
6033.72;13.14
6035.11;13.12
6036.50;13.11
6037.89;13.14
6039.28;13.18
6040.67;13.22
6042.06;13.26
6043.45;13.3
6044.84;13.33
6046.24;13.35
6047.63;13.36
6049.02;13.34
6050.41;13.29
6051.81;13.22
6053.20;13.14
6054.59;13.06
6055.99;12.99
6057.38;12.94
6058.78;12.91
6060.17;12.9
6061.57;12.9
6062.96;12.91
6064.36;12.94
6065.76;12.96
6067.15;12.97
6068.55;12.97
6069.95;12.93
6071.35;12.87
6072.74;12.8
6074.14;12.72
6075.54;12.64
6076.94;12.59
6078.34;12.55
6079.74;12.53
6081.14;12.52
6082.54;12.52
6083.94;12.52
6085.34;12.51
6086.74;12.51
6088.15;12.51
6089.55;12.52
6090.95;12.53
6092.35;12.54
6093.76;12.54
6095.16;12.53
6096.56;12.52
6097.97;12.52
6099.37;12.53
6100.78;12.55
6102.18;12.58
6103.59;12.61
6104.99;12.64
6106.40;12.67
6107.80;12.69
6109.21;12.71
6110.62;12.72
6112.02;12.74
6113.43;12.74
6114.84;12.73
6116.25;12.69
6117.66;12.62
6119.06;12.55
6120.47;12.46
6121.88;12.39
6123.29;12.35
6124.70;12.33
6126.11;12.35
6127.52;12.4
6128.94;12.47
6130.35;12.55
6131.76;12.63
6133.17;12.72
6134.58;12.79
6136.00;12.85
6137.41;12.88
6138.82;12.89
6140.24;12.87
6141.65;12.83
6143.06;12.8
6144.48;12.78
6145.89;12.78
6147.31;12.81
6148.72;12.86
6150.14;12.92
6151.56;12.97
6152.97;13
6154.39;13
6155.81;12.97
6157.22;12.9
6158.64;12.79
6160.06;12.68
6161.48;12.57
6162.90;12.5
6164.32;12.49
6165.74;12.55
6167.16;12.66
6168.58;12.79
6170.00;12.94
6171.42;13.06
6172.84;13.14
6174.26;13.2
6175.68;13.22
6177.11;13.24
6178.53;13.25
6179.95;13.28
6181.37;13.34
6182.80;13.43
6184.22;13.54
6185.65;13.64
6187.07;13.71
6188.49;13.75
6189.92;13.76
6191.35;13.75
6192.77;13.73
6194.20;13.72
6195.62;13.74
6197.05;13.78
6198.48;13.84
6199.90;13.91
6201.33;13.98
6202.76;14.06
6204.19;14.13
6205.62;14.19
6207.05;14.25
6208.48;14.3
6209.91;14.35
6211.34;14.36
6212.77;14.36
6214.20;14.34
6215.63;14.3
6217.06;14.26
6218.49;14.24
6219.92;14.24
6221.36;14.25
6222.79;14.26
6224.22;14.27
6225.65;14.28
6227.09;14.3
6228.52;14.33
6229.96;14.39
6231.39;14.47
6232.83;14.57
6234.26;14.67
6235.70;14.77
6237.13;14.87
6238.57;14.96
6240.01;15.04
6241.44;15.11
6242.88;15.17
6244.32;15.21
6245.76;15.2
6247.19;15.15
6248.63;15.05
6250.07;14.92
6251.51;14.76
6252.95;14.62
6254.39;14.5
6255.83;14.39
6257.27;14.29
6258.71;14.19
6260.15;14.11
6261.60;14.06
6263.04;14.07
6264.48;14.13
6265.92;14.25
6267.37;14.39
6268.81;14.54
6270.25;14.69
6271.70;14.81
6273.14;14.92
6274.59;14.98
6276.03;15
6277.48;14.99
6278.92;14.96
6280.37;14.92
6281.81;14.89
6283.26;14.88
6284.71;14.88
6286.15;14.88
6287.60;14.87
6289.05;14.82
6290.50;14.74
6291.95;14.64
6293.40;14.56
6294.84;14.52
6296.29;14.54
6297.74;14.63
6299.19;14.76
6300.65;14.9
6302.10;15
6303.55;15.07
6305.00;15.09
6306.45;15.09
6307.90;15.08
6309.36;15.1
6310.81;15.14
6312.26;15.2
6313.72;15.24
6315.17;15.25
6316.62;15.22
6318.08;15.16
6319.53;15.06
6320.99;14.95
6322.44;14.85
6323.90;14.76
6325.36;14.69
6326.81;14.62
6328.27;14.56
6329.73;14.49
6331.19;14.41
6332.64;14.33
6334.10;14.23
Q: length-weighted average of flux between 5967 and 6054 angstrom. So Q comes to 13.2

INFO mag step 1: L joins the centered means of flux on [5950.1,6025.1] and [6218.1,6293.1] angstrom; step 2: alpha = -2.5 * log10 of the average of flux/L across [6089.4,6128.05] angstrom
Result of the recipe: 0.09 mag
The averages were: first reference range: 12.9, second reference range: 14.7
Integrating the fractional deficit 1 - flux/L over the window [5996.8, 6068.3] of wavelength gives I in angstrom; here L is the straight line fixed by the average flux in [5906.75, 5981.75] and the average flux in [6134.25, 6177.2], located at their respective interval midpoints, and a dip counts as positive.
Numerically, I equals -4.7 angstrom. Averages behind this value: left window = 12.1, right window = 12.9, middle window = 13.2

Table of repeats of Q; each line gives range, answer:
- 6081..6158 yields 12.7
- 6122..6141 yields 12.6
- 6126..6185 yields 12.9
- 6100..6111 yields 12.6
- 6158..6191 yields 13.1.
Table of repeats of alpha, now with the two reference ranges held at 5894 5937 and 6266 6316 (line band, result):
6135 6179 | 0.09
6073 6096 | 0.08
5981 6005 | -0.03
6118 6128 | 0.11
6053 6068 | 0.03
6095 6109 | 0.08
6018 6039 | -0.01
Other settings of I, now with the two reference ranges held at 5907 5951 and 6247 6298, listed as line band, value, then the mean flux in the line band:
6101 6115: 0.7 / 12.7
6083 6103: 1.1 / 12.5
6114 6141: 1.8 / 12.6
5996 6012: -1.2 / 13.4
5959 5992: -1.1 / 12.7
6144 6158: 0.8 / 12.9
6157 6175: 1.3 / 12.8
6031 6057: -0.7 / 13.2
